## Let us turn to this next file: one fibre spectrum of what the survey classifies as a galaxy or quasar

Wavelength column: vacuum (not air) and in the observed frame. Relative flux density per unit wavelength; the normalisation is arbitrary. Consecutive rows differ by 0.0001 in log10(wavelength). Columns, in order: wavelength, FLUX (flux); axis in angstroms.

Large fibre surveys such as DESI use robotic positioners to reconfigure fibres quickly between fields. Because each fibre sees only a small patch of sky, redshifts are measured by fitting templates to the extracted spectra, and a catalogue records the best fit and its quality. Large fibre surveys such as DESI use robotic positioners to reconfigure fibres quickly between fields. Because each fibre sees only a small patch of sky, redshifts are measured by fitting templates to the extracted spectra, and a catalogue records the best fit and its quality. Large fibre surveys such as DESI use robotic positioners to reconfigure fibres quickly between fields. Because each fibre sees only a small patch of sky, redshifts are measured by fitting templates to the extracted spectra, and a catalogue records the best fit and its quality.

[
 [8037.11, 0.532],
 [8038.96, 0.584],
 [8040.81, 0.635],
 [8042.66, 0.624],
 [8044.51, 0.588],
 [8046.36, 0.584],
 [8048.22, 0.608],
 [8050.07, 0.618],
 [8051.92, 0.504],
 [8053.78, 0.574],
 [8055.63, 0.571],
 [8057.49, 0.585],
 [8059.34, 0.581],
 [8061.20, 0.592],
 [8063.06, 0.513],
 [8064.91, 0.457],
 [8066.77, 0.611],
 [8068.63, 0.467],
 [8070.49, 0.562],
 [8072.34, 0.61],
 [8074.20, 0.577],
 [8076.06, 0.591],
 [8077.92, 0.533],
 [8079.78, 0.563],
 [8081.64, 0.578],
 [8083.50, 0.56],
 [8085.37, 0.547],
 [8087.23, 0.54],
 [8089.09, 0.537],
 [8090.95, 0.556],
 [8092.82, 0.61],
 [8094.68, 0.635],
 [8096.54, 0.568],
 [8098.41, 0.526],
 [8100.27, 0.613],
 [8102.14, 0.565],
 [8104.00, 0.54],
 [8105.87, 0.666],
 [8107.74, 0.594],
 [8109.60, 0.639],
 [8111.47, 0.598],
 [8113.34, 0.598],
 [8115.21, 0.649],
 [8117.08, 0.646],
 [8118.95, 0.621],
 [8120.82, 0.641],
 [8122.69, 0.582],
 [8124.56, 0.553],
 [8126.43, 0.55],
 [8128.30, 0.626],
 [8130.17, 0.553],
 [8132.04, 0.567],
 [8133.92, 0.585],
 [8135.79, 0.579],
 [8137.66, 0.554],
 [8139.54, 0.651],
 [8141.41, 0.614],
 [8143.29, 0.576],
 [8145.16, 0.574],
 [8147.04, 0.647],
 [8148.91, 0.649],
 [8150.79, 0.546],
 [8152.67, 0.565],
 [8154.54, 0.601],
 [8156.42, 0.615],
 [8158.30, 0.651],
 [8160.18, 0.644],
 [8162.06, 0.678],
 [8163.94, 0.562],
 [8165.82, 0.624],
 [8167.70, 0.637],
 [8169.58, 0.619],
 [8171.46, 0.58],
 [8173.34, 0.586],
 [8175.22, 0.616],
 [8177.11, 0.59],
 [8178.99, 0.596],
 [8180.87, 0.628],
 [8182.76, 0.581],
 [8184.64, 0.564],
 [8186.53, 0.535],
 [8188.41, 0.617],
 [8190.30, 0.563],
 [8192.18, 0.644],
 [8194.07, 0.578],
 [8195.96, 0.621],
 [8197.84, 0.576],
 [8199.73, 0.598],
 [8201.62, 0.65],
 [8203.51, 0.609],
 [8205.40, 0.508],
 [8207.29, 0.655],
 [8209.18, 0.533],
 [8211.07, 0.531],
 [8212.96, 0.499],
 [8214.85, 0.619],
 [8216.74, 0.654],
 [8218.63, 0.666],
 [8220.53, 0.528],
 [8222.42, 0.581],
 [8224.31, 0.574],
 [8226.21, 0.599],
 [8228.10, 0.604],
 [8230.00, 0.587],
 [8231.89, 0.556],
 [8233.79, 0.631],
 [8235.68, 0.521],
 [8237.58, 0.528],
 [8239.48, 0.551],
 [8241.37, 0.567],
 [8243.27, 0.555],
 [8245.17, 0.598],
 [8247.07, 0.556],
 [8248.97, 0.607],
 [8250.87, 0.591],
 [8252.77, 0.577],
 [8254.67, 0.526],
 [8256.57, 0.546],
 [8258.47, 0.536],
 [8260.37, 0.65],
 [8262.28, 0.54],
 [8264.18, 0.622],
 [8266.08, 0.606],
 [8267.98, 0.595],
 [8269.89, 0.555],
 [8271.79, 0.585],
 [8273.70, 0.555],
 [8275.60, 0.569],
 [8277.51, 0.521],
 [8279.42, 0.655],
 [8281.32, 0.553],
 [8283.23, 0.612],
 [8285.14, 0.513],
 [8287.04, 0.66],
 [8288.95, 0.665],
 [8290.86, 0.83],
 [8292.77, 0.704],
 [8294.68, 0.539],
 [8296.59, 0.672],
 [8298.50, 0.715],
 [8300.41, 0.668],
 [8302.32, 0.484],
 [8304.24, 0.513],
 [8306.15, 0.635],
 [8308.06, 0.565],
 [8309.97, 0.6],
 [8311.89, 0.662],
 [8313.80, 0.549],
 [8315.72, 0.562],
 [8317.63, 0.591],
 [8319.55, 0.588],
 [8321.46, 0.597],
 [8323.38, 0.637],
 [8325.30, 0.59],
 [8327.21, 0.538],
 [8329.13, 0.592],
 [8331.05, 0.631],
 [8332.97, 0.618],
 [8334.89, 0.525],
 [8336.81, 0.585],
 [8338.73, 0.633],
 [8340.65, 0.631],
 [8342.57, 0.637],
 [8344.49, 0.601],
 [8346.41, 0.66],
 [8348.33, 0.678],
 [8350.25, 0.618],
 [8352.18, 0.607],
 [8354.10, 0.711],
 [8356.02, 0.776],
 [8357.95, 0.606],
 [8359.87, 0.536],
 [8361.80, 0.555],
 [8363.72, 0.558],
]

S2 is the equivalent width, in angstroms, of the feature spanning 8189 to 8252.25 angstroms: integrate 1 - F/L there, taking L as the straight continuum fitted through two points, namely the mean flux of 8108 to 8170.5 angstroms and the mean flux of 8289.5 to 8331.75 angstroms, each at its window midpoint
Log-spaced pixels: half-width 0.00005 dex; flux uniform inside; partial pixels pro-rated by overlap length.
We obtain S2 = 2.7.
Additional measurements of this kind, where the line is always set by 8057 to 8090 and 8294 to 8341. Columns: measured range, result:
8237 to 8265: 0.7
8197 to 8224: -0.3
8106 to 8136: -2.0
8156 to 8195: -2.2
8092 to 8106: -0.7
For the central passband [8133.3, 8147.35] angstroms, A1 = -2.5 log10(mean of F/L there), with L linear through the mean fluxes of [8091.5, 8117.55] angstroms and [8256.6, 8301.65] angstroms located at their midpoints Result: 0.01 mag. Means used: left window 0.602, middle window 0.596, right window 0.612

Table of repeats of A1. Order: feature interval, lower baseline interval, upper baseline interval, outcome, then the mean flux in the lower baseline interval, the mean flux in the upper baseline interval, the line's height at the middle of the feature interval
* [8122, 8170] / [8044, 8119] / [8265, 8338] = -0.03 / 0.577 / 0.601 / 0.584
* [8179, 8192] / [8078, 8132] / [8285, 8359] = 0.02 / 0.586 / 0.621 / 0.599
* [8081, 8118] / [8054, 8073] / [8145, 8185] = -0.03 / 0.555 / 0.608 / 0.574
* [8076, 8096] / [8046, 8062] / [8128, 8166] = 0.04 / 0.579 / 0.602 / 0.587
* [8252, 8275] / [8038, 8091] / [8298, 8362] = 0.04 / 0.567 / 0.609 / 0.598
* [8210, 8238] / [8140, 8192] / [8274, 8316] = 0.05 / 0.603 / 0.611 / 0.607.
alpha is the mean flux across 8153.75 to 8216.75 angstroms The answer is 0.598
